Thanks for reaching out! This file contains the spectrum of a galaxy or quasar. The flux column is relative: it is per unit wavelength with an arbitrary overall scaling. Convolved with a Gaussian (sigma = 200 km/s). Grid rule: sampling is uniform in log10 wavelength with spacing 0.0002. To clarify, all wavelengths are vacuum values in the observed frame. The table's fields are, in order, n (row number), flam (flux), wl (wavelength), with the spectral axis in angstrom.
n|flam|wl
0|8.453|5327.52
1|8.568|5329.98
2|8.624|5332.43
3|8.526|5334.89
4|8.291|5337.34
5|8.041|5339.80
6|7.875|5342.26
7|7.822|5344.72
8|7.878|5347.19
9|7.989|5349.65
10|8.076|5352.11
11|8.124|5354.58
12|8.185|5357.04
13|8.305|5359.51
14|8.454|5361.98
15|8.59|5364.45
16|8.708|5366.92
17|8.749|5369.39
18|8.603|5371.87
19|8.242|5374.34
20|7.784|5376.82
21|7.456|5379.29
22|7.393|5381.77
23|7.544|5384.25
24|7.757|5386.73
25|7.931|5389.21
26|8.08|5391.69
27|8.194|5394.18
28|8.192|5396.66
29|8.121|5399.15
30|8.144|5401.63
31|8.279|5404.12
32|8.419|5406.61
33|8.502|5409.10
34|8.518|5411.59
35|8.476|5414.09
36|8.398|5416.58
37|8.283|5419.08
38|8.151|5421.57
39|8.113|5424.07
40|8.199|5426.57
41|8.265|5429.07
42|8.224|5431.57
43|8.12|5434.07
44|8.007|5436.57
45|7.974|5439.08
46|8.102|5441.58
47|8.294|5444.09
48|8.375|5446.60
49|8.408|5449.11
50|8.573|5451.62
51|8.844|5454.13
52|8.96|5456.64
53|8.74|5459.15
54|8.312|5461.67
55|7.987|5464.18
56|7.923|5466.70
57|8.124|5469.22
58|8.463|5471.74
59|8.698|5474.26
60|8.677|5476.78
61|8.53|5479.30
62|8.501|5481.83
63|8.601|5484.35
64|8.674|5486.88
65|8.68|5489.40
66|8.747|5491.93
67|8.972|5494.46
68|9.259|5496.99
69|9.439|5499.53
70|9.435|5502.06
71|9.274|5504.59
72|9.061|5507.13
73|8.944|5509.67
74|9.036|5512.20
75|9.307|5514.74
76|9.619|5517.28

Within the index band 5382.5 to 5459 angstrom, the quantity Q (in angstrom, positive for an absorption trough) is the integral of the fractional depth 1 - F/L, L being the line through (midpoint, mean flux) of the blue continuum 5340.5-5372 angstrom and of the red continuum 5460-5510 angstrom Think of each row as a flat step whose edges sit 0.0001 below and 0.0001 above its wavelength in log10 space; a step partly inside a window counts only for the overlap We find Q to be 2.05 angstrom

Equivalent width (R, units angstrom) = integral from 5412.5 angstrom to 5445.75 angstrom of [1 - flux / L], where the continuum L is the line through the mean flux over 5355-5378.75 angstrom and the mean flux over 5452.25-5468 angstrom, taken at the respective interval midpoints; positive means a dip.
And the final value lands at 0.9 angstrom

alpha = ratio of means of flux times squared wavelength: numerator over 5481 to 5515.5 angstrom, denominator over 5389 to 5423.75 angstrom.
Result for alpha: 1.13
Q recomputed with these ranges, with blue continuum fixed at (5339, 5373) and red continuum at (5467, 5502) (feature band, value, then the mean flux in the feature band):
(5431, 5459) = 0.67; 8.37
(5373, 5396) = 1.42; 7.84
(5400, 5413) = 0.10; 8.37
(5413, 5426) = 0.31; 8.28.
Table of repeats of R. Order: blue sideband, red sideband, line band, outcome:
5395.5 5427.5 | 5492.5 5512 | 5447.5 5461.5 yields 0.1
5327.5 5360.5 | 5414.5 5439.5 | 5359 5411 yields 0.1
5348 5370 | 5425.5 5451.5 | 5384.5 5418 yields 0.2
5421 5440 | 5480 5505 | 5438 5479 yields 0.4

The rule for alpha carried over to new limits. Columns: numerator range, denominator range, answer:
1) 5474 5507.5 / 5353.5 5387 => 1.14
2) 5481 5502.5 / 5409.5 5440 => 1.11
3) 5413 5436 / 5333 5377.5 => 1.03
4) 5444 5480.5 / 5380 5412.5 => 1.07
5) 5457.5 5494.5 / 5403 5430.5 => 1.04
